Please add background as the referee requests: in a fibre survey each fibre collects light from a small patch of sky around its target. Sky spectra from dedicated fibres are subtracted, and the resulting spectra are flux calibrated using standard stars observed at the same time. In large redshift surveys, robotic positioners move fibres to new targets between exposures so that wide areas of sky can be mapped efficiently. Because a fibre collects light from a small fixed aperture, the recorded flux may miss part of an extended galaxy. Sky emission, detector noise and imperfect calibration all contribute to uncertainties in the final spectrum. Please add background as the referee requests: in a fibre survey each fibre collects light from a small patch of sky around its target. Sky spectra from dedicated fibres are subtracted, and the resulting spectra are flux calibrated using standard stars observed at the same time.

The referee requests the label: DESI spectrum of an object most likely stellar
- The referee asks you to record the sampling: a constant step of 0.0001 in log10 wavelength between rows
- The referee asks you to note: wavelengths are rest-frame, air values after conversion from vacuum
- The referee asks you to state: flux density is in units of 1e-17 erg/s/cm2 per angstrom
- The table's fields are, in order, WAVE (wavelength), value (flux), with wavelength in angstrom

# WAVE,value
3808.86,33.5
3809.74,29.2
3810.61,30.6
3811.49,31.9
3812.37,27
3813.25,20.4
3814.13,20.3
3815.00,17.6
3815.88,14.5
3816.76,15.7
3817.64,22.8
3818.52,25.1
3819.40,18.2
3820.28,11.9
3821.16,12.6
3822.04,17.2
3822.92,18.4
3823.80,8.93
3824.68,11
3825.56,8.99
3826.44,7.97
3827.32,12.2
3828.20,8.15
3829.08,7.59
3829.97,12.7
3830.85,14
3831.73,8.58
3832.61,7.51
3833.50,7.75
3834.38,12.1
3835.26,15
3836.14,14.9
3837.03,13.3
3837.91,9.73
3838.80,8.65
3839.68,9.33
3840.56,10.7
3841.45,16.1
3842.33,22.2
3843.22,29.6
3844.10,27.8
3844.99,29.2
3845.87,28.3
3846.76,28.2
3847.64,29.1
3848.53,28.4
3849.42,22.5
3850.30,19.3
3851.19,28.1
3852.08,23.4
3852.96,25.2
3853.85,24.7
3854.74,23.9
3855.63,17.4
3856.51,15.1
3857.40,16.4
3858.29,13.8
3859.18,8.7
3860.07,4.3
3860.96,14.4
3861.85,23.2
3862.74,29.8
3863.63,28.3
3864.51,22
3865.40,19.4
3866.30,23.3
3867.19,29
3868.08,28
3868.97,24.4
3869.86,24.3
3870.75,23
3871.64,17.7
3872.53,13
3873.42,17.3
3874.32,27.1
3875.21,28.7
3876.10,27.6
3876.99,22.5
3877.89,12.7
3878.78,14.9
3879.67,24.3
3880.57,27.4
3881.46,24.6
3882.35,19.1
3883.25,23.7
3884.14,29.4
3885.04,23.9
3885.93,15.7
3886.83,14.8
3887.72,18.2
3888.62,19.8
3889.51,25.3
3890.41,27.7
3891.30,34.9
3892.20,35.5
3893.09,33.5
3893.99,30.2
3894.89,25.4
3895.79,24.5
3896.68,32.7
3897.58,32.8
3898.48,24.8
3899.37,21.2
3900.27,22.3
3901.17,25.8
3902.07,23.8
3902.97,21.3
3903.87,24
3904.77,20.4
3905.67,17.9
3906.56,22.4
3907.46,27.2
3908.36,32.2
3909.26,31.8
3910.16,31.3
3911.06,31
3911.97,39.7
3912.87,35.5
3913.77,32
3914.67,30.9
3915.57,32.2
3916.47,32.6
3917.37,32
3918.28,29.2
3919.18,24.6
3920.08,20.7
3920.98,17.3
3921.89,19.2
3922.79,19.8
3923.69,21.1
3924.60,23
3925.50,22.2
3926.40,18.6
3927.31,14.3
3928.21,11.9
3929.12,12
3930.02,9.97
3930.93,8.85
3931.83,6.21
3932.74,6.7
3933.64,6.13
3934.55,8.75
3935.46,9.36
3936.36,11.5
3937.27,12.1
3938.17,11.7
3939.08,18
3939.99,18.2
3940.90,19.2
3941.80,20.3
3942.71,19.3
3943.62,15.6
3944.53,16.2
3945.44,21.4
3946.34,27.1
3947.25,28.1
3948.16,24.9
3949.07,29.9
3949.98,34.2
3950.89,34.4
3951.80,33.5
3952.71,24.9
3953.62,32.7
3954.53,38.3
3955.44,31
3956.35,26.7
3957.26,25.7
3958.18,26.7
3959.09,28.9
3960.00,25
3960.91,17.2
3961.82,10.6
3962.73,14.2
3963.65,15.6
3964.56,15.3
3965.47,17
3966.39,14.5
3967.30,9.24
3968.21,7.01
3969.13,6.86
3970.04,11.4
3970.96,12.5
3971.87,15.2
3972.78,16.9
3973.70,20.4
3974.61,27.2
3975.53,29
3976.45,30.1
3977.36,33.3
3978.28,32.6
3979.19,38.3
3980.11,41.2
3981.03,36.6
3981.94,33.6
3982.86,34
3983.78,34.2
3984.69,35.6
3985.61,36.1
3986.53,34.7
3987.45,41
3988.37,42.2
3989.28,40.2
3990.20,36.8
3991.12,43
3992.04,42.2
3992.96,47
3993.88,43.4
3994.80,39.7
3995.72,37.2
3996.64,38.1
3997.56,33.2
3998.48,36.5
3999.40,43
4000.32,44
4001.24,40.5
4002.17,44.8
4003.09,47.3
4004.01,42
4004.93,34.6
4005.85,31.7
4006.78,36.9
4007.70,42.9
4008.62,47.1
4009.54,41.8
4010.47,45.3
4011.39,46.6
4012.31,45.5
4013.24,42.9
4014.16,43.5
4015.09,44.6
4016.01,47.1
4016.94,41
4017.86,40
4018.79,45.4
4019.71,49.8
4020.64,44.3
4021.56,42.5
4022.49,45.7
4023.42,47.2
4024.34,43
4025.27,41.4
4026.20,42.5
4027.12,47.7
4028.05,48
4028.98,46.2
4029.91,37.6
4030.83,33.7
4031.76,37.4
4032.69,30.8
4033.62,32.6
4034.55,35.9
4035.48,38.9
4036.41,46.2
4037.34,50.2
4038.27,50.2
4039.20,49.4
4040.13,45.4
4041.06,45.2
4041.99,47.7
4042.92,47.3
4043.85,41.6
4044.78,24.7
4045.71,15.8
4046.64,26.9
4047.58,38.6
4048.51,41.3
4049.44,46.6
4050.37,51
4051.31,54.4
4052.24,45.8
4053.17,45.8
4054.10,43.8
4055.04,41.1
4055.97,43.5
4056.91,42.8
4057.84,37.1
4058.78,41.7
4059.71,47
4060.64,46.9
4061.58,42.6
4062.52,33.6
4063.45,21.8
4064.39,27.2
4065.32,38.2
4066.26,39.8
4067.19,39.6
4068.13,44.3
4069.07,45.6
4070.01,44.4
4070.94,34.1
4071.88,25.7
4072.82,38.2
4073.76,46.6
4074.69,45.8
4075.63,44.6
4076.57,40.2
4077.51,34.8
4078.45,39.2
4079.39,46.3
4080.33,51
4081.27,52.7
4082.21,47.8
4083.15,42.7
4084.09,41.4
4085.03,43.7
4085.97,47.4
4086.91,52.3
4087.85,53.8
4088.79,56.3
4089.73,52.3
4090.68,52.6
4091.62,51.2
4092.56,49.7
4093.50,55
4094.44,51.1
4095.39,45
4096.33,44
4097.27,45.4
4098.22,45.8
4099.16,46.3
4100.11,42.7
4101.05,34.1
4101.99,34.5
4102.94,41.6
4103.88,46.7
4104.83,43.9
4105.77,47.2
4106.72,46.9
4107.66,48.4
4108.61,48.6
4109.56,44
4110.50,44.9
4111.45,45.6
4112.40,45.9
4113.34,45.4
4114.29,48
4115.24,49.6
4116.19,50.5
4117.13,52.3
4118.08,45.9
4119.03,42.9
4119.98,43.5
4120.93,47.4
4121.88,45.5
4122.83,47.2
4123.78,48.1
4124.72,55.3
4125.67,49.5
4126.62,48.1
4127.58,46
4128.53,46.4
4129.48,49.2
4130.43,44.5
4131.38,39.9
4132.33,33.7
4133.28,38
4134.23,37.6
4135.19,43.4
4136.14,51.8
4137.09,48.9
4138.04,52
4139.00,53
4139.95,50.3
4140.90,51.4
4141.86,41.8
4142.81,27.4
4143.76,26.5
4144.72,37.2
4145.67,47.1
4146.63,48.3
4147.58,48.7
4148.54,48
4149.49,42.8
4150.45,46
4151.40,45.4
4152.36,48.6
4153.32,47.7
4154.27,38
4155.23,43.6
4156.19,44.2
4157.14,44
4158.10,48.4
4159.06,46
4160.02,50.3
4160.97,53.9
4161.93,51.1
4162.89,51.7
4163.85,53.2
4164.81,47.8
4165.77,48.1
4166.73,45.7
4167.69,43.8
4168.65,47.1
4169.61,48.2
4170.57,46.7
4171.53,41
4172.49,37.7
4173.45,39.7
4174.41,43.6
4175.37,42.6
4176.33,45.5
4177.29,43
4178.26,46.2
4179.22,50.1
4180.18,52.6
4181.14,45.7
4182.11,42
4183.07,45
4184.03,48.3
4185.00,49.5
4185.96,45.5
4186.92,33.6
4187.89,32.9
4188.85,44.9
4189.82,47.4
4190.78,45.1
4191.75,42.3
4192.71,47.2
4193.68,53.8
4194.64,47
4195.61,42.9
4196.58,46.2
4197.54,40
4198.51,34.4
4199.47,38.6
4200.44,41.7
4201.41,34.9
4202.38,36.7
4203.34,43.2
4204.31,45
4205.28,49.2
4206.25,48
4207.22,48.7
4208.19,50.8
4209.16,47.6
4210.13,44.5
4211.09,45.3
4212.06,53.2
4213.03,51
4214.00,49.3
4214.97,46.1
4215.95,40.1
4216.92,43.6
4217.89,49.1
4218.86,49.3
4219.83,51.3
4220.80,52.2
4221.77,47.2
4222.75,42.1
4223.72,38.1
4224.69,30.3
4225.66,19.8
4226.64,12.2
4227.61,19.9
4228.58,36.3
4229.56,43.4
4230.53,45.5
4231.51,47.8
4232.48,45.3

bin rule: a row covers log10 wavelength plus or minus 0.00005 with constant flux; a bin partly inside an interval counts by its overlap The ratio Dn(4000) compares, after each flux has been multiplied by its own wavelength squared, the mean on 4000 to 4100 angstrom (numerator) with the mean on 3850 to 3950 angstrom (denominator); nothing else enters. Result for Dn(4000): 2.1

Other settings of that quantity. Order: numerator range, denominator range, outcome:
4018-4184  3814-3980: 2.34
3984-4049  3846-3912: 1.86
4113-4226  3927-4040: 1.57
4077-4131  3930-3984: 2.34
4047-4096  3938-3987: 1.90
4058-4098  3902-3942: 2.28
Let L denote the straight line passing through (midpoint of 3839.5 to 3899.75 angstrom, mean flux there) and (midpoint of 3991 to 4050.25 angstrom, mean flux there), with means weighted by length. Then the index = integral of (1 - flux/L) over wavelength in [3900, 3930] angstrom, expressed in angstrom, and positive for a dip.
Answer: 4.02 angstrom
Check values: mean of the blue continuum 23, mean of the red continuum 41.6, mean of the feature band 24.6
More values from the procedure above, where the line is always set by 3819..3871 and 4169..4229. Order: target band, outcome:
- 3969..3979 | 1.8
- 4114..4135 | -4.4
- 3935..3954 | 2.4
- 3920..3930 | 2.5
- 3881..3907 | -4.0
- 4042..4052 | -2.2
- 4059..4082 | -4.4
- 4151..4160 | -1.2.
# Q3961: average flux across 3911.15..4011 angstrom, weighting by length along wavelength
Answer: 27.1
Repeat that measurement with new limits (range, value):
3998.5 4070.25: 41.8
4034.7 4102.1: 43.2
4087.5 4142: 46.7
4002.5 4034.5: 42.2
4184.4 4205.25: 42.7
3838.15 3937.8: 22.2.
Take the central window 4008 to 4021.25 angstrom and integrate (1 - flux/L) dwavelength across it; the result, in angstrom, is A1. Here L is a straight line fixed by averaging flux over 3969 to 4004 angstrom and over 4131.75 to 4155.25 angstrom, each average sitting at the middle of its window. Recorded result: -3.1 angstrom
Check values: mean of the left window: 34.6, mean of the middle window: 44.6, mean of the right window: 43.9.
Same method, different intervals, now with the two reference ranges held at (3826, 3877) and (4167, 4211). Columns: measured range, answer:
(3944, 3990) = 2.36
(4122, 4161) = -4.35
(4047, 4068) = -4.25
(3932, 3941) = 4.86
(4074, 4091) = -4.95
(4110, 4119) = -2.01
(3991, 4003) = -4.49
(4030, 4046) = -3.32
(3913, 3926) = -0.89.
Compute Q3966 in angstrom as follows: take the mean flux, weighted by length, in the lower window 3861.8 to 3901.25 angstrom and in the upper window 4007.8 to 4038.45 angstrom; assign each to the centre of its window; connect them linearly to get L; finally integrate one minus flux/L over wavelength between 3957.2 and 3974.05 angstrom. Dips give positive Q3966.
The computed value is 9.17 angstrom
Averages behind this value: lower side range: 24.3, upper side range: 43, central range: 16.1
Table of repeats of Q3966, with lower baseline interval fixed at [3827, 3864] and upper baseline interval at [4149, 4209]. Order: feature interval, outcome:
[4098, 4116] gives -2.6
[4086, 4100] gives -4.3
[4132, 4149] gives -0.7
